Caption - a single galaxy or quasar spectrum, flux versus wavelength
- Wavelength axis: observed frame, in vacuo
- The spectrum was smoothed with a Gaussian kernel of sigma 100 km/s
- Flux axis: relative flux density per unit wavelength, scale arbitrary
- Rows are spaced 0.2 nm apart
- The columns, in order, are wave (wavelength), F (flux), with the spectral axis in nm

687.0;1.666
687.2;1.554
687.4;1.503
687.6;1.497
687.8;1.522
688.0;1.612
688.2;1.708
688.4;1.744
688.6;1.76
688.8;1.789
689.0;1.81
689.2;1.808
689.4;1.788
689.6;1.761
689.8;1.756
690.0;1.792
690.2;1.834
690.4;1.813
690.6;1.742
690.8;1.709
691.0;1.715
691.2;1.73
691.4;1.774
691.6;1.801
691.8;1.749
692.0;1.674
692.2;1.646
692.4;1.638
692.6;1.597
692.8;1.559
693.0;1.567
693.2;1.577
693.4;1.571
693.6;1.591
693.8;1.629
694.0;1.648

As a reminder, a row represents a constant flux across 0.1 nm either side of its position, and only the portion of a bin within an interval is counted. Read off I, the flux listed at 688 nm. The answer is 1.612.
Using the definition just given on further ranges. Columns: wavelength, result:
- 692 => 1.674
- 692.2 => 1.646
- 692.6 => 1.597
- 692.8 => 1.559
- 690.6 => 1.742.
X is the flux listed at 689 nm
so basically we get 1.81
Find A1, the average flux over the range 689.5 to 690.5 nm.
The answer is 1.79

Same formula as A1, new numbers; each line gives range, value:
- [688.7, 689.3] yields 1.8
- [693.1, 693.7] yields 1.58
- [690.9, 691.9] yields 1.75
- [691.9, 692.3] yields 1.66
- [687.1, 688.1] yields 1.54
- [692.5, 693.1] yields 1.57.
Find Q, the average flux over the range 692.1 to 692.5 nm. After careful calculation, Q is 1.64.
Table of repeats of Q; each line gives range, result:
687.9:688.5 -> 1.69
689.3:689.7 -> 1.77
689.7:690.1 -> 1.77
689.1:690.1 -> 1.78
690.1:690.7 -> 1.8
